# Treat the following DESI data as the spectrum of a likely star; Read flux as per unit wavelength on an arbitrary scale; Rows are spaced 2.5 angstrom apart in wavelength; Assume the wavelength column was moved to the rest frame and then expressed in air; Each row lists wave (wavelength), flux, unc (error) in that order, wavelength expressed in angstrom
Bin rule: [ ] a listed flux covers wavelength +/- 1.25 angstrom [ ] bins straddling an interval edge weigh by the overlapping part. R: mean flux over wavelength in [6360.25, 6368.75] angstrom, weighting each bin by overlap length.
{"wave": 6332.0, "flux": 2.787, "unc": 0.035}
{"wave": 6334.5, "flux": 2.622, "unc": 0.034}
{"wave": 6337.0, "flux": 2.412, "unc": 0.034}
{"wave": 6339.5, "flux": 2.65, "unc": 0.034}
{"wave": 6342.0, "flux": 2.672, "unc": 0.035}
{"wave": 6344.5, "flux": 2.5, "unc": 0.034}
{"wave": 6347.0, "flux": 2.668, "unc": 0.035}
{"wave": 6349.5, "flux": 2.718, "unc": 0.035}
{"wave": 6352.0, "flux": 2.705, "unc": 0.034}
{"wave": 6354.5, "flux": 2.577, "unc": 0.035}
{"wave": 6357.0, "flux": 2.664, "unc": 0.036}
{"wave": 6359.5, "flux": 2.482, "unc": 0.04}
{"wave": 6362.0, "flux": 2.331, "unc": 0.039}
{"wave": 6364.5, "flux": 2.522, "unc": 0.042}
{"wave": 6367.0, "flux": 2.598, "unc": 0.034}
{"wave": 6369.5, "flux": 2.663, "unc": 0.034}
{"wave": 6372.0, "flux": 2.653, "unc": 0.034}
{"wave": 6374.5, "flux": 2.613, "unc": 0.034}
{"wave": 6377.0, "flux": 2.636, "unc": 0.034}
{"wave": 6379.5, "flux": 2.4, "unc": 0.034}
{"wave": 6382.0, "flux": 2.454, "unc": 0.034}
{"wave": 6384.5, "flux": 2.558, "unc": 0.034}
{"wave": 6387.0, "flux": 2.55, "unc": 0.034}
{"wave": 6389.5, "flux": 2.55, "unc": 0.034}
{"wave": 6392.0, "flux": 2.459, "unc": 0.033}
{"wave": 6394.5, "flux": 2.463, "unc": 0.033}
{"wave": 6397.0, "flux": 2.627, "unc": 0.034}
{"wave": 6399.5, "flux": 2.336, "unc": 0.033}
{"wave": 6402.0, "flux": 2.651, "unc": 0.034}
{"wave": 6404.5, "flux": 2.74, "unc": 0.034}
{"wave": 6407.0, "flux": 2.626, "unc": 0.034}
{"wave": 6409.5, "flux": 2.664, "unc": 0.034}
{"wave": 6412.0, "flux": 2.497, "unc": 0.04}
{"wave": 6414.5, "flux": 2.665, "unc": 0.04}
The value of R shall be 2.49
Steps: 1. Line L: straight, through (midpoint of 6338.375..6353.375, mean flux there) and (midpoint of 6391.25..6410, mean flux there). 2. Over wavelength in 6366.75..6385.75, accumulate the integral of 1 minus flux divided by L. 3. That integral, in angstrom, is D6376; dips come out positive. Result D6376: 0.3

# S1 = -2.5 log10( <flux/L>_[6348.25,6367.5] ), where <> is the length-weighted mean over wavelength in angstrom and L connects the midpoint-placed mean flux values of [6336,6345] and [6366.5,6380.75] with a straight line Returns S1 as 0.00 mag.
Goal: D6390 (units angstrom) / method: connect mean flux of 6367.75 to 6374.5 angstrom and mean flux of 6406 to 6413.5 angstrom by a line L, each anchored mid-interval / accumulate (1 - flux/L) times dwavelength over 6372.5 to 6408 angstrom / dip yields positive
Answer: 1.0 angstrom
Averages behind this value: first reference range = 2.65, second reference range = 2.6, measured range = 2.55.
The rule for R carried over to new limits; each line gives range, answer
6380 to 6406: 2.54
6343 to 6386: 2.57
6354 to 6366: 2.51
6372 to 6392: 2.54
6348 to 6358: 2.67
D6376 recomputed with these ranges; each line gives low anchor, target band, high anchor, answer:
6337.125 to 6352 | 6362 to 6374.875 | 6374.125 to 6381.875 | -0.1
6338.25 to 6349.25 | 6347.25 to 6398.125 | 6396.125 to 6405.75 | 0.9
